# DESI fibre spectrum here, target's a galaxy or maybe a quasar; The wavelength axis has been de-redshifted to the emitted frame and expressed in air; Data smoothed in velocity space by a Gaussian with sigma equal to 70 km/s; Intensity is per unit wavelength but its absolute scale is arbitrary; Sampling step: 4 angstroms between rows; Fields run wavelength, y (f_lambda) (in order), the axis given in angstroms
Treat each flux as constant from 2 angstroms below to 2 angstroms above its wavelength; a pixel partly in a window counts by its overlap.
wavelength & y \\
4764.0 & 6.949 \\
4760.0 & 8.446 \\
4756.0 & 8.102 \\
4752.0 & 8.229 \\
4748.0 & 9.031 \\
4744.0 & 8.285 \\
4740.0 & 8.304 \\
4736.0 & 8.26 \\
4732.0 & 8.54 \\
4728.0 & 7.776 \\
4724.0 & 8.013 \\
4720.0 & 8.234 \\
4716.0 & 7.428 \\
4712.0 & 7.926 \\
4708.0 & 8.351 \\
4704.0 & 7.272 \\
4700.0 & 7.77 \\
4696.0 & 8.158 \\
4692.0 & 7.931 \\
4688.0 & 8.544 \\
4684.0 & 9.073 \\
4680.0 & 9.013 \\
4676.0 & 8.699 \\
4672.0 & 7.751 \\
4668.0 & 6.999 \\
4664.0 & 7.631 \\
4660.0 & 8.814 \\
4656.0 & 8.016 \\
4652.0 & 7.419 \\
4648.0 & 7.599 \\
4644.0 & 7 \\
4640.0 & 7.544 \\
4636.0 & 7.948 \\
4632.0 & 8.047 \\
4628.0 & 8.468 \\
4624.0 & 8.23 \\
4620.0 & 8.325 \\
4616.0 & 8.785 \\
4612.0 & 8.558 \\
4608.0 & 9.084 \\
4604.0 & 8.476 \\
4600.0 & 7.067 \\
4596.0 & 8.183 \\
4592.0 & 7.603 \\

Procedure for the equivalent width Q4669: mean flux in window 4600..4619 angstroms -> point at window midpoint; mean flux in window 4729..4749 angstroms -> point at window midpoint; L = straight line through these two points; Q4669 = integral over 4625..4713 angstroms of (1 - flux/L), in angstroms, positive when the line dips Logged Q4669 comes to 5.0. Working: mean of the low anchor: 8.53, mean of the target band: 8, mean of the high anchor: 8.42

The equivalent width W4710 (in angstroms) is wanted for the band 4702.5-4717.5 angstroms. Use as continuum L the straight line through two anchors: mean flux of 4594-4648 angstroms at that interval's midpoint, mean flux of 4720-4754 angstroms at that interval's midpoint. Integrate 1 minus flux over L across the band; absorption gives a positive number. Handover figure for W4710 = 0.9 angstroms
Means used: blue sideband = 8.11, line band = 7.77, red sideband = 8.3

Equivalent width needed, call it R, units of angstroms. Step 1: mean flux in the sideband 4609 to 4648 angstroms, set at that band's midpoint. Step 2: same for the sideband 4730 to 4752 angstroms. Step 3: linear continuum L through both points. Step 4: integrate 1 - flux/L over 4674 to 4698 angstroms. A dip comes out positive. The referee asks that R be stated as -0.8 angstroms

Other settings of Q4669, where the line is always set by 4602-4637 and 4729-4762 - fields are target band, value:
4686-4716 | 1.6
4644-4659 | 1.4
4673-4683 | -0.4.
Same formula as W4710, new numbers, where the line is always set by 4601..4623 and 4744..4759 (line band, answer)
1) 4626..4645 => 1.5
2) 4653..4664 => 0.4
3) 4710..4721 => 0.8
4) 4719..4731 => 0.6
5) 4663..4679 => 1.2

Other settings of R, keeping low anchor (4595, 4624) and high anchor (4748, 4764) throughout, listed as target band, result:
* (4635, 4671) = 2.8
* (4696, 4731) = 1.5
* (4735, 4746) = -0.1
